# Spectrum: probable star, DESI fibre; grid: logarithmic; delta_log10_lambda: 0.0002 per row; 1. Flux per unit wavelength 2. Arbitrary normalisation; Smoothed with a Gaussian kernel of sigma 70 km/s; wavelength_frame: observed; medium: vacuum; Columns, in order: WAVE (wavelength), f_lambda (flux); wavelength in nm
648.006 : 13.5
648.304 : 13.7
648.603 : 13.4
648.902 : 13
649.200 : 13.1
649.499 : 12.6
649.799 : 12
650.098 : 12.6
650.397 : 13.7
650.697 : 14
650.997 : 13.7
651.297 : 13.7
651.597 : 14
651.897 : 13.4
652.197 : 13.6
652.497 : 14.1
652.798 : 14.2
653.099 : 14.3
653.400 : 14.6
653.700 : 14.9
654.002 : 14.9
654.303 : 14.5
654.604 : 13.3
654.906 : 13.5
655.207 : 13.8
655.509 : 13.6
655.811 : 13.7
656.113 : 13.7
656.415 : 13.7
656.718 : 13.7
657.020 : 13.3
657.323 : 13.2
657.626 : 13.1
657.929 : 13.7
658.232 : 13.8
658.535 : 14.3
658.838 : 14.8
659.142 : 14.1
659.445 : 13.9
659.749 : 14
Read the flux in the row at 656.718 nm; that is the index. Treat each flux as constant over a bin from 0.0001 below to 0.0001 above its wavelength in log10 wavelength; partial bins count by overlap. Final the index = 13.7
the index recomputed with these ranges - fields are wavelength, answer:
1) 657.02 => 13.3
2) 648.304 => 13.7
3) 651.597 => 14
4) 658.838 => 14.8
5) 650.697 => 14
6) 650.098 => 12.6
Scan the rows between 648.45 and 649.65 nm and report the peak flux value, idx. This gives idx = 13.4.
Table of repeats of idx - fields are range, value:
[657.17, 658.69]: 14.3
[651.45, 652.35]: 14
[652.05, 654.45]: 14.9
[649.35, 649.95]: 12.6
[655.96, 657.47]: 13.7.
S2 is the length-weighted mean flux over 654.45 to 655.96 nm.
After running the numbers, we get 13.6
